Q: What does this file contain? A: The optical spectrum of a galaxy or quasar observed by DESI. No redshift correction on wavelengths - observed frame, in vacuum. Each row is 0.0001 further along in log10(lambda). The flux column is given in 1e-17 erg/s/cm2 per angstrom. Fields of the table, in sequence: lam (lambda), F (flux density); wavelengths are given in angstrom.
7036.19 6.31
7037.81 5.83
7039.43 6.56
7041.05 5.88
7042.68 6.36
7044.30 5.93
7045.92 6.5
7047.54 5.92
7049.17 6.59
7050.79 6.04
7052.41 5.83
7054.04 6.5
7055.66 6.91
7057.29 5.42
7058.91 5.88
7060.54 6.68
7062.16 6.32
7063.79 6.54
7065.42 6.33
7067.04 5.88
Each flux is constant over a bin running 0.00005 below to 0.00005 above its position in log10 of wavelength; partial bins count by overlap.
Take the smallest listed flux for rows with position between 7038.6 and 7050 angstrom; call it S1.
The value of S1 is 5.88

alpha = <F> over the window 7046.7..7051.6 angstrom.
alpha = 6.19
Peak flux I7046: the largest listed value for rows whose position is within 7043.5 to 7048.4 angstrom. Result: 6.5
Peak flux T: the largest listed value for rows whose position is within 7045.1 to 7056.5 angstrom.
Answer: 6.91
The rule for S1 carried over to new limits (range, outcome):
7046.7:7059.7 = 5.42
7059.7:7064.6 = 6.32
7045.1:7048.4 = 5.92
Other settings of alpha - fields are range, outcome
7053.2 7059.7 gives 6.18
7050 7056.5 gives 6.32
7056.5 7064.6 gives 6.17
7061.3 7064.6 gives 6.44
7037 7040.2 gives 6.19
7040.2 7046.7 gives 6.17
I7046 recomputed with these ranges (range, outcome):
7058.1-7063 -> 6.68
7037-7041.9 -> 6.56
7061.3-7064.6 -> 6.54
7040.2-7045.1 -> 6.36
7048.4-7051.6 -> 6.59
